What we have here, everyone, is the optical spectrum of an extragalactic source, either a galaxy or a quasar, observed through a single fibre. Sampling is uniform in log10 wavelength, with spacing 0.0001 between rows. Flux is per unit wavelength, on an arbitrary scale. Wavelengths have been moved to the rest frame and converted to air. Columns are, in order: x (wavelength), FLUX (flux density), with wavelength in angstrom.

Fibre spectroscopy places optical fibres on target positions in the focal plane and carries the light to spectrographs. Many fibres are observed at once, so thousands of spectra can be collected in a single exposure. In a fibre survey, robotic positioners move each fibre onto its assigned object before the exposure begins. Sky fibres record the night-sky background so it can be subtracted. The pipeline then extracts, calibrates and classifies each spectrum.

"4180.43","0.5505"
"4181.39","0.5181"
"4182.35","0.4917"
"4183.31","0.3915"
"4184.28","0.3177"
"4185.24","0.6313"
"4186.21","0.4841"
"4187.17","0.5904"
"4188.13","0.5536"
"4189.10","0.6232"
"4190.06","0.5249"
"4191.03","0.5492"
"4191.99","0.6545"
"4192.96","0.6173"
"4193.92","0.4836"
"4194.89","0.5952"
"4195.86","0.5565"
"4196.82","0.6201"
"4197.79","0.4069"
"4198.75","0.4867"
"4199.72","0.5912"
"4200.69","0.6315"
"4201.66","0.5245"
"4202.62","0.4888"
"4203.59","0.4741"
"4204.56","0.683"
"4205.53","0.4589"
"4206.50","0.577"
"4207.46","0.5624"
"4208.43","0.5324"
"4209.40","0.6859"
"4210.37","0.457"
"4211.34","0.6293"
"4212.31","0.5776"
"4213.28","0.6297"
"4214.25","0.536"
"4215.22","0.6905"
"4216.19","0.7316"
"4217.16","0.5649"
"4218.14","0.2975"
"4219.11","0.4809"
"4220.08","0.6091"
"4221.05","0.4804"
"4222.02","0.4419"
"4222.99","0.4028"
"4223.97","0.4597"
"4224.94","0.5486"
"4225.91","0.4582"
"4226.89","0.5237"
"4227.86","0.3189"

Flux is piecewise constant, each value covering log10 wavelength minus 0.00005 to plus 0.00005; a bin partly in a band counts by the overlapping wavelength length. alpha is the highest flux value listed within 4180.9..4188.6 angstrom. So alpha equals 0.6313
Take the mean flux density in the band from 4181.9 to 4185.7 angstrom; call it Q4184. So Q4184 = 0.457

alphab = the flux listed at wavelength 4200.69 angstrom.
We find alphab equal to 0.6315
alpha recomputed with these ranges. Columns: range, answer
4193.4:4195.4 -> 0.5952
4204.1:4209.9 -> 0.6859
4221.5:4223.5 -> 0.4419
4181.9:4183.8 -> 0.4917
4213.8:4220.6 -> 0.7316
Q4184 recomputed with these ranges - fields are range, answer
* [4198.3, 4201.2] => 0.569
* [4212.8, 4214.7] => 0.584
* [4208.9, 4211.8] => 0.59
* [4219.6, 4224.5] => 0.479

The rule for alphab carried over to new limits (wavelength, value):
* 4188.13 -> 0.5536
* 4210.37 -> 0.457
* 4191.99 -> 0.6545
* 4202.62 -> 0.4888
